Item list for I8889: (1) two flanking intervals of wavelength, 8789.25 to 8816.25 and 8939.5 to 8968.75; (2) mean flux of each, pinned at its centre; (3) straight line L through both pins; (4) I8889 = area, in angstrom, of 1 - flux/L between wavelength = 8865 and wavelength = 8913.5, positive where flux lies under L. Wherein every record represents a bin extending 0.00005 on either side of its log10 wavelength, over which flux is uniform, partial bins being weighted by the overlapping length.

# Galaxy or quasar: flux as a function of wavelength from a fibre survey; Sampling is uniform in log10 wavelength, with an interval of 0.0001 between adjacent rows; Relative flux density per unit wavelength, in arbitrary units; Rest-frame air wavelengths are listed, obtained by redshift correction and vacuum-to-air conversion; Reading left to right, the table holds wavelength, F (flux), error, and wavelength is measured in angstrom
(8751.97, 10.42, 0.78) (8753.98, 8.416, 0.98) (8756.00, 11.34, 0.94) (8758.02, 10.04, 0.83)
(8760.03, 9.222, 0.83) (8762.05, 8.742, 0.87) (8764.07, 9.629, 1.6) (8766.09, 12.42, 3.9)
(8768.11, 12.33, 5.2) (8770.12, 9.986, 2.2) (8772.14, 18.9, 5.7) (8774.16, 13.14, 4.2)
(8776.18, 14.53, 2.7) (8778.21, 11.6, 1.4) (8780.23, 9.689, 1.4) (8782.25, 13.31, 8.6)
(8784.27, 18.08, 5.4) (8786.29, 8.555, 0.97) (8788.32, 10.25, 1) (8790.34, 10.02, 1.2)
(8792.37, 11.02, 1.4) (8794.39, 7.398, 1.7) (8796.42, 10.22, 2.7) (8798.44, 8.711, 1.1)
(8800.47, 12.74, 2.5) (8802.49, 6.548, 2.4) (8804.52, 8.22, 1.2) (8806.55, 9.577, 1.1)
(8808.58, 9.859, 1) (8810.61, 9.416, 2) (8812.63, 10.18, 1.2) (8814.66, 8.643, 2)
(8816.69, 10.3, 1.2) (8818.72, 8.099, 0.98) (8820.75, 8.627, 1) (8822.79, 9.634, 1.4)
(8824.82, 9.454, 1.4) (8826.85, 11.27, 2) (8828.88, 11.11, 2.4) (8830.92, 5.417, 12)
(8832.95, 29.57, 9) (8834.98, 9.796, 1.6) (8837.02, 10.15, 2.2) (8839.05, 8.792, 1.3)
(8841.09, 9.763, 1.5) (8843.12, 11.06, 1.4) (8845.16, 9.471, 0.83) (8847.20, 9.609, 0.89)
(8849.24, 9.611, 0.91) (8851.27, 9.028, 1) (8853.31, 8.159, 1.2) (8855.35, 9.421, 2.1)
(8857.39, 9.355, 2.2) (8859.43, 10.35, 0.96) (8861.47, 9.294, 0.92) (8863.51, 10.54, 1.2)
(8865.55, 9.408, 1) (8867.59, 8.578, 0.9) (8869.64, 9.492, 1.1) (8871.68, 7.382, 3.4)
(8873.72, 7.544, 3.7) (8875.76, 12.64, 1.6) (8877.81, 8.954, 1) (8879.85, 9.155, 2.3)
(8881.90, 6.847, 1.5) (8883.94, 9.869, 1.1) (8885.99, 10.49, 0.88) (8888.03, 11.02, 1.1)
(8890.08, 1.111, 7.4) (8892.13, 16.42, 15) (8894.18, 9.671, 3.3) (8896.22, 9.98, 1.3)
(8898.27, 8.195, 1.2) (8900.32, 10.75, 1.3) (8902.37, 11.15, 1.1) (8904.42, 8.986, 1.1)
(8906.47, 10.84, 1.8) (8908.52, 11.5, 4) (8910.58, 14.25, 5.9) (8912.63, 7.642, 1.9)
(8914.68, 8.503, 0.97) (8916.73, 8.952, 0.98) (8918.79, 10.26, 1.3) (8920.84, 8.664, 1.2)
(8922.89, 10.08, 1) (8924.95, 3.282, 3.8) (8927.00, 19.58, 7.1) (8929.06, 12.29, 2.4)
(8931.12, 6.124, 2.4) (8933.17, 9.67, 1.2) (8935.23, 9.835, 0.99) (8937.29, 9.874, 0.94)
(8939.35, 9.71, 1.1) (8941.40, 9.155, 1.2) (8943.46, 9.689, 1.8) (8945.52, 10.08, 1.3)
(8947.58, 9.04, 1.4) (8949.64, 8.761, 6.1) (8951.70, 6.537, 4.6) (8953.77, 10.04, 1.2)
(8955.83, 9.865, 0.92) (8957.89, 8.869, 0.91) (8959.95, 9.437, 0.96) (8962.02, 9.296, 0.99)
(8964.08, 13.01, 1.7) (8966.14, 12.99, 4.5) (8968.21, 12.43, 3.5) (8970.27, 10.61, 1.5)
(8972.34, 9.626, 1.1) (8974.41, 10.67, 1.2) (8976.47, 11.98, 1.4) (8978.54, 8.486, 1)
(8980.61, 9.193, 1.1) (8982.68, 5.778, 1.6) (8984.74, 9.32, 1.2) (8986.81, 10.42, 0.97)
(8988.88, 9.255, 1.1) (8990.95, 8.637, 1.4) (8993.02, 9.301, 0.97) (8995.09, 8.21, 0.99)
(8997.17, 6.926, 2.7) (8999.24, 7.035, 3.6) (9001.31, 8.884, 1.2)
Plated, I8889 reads 0.2 angstrom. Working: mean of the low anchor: 9.45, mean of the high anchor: 9.9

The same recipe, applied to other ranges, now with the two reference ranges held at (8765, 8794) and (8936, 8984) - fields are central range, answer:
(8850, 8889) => 6.0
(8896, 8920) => 1.0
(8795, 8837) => 5.1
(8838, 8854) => 2.7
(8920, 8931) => -0.2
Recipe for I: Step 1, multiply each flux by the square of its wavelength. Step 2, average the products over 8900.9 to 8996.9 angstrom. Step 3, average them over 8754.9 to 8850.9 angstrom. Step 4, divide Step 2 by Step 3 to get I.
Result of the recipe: 0.9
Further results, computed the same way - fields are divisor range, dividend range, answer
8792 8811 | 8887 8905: 1.07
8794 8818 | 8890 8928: 1.12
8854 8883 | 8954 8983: 1.14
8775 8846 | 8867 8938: 0.93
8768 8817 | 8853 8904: 0.88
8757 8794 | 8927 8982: 0.90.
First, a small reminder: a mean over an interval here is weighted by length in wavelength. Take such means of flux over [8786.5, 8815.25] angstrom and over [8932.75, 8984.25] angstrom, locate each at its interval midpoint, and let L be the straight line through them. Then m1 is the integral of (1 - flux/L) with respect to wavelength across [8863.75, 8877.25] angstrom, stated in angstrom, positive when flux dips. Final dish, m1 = 0.5 angstrom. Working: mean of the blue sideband 9.47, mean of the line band 9.24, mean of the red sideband 9.78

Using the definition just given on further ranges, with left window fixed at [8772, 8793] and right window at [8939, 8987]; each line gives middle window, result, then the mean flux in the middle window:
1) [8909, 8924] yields 0.96 angstrom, 9.79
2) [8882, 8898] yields 1.91 angstrom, 9.55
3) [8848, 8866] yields 2.95 angstrom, 9.47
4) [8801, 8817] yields 3.82 angstrom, 9.15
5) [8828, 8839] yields -1.11 angstrom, 12.8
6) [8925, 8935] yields -0.62 angstrom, 10.9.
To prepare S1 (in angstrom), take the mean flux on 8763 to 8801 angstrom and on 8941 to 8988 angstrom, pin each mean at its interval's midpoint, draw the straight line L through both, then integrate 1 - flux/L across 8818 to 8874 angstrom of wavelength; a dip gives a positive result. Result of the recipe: 5.06 angstrom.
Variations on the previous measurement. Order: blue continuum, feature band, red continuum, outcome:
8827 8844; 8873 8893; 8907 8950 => 2.8 angstrom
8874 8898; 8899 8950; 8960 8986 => -0.5 angstrom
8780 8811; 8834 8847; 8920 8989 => 0.4 angstrom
